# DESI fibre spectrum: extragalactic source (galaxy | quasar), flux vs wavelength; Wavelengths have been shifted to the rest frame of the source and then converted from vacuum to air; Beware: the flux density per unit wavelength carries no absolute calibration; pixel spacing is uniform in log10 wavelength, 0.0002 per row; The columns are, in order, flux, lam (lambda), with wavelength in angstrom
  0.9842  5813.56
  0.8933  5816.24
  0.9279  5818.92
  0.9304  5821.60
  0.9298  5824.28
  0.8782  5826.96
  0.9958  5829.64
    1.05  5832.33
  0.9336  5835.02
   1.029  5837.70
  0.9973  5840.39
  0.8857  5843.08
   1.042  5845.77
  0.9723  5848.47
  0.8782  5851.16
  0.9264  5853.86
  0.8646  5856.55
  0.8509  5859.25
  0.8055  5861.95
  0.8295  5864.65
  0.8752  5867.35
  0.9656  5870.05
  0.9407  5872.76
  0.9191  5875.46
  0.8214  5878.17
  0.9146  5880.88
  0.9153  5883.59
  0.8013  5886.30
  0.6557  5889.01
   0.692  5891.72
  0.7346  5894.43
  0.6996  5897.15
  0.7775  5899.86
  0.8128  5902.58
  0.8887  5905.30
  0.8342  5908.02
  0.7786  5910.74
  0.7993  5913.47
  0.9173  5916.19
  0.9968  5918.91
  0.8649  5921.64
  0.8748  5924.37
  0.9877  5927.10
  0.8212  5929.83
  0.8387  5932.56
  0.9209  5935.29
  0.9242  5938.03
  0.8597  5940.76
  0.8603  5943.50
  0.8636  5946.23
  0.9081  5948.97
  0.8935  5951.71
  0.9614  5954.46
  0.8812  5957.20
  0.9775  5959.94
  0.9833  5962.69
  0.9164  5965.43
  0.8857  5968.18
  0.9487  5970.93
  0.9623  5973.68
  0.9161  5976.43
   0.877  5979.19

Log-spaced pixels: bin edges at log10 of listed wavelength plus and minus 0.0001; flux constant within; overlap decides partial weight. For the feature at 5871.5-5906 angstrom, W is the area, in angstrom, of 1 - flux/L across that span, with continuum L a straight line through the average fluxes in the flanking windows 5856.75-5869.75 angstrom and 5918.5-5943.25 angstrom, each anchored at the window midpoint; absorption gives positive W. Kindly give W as 2.2 angstrom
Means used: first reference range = 0.853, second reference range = 0.893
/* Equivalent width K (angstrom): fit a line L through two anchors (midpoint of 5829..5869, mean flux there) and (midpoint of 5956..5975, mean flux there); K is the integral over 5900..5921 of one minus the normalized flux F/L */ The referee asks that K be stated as 1.7 angstrom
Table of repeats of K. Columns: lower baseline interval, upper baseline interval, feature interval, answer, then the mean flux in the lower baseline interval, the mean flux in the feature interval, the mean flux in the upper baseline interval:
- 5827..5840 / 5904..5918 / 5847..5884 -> 1.6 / 0.99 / 0.891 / 0.849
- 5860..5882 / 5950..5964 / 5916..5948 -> 1.0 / 0.883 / 0.894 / 0.938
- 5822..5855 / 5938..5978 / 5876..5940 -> 6.5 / 0.959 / 0.839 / 0.916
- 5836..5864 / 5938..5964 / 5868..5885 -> 0.2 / 0.923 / 0.911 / 0.911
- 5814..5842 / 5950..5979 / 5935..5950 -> 0.8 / 0.957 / 0.887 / 0.93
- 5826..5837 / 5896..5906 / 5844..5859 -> -0.1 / 0.971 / 0.929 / 0.791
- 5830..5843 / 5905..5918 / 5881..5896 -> 2.0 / 0.991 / 0.772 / 0.845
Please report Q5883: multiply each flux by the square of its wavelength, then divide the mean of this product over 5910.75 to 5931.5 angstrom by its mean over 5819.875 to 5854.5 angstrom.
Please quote 0.95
